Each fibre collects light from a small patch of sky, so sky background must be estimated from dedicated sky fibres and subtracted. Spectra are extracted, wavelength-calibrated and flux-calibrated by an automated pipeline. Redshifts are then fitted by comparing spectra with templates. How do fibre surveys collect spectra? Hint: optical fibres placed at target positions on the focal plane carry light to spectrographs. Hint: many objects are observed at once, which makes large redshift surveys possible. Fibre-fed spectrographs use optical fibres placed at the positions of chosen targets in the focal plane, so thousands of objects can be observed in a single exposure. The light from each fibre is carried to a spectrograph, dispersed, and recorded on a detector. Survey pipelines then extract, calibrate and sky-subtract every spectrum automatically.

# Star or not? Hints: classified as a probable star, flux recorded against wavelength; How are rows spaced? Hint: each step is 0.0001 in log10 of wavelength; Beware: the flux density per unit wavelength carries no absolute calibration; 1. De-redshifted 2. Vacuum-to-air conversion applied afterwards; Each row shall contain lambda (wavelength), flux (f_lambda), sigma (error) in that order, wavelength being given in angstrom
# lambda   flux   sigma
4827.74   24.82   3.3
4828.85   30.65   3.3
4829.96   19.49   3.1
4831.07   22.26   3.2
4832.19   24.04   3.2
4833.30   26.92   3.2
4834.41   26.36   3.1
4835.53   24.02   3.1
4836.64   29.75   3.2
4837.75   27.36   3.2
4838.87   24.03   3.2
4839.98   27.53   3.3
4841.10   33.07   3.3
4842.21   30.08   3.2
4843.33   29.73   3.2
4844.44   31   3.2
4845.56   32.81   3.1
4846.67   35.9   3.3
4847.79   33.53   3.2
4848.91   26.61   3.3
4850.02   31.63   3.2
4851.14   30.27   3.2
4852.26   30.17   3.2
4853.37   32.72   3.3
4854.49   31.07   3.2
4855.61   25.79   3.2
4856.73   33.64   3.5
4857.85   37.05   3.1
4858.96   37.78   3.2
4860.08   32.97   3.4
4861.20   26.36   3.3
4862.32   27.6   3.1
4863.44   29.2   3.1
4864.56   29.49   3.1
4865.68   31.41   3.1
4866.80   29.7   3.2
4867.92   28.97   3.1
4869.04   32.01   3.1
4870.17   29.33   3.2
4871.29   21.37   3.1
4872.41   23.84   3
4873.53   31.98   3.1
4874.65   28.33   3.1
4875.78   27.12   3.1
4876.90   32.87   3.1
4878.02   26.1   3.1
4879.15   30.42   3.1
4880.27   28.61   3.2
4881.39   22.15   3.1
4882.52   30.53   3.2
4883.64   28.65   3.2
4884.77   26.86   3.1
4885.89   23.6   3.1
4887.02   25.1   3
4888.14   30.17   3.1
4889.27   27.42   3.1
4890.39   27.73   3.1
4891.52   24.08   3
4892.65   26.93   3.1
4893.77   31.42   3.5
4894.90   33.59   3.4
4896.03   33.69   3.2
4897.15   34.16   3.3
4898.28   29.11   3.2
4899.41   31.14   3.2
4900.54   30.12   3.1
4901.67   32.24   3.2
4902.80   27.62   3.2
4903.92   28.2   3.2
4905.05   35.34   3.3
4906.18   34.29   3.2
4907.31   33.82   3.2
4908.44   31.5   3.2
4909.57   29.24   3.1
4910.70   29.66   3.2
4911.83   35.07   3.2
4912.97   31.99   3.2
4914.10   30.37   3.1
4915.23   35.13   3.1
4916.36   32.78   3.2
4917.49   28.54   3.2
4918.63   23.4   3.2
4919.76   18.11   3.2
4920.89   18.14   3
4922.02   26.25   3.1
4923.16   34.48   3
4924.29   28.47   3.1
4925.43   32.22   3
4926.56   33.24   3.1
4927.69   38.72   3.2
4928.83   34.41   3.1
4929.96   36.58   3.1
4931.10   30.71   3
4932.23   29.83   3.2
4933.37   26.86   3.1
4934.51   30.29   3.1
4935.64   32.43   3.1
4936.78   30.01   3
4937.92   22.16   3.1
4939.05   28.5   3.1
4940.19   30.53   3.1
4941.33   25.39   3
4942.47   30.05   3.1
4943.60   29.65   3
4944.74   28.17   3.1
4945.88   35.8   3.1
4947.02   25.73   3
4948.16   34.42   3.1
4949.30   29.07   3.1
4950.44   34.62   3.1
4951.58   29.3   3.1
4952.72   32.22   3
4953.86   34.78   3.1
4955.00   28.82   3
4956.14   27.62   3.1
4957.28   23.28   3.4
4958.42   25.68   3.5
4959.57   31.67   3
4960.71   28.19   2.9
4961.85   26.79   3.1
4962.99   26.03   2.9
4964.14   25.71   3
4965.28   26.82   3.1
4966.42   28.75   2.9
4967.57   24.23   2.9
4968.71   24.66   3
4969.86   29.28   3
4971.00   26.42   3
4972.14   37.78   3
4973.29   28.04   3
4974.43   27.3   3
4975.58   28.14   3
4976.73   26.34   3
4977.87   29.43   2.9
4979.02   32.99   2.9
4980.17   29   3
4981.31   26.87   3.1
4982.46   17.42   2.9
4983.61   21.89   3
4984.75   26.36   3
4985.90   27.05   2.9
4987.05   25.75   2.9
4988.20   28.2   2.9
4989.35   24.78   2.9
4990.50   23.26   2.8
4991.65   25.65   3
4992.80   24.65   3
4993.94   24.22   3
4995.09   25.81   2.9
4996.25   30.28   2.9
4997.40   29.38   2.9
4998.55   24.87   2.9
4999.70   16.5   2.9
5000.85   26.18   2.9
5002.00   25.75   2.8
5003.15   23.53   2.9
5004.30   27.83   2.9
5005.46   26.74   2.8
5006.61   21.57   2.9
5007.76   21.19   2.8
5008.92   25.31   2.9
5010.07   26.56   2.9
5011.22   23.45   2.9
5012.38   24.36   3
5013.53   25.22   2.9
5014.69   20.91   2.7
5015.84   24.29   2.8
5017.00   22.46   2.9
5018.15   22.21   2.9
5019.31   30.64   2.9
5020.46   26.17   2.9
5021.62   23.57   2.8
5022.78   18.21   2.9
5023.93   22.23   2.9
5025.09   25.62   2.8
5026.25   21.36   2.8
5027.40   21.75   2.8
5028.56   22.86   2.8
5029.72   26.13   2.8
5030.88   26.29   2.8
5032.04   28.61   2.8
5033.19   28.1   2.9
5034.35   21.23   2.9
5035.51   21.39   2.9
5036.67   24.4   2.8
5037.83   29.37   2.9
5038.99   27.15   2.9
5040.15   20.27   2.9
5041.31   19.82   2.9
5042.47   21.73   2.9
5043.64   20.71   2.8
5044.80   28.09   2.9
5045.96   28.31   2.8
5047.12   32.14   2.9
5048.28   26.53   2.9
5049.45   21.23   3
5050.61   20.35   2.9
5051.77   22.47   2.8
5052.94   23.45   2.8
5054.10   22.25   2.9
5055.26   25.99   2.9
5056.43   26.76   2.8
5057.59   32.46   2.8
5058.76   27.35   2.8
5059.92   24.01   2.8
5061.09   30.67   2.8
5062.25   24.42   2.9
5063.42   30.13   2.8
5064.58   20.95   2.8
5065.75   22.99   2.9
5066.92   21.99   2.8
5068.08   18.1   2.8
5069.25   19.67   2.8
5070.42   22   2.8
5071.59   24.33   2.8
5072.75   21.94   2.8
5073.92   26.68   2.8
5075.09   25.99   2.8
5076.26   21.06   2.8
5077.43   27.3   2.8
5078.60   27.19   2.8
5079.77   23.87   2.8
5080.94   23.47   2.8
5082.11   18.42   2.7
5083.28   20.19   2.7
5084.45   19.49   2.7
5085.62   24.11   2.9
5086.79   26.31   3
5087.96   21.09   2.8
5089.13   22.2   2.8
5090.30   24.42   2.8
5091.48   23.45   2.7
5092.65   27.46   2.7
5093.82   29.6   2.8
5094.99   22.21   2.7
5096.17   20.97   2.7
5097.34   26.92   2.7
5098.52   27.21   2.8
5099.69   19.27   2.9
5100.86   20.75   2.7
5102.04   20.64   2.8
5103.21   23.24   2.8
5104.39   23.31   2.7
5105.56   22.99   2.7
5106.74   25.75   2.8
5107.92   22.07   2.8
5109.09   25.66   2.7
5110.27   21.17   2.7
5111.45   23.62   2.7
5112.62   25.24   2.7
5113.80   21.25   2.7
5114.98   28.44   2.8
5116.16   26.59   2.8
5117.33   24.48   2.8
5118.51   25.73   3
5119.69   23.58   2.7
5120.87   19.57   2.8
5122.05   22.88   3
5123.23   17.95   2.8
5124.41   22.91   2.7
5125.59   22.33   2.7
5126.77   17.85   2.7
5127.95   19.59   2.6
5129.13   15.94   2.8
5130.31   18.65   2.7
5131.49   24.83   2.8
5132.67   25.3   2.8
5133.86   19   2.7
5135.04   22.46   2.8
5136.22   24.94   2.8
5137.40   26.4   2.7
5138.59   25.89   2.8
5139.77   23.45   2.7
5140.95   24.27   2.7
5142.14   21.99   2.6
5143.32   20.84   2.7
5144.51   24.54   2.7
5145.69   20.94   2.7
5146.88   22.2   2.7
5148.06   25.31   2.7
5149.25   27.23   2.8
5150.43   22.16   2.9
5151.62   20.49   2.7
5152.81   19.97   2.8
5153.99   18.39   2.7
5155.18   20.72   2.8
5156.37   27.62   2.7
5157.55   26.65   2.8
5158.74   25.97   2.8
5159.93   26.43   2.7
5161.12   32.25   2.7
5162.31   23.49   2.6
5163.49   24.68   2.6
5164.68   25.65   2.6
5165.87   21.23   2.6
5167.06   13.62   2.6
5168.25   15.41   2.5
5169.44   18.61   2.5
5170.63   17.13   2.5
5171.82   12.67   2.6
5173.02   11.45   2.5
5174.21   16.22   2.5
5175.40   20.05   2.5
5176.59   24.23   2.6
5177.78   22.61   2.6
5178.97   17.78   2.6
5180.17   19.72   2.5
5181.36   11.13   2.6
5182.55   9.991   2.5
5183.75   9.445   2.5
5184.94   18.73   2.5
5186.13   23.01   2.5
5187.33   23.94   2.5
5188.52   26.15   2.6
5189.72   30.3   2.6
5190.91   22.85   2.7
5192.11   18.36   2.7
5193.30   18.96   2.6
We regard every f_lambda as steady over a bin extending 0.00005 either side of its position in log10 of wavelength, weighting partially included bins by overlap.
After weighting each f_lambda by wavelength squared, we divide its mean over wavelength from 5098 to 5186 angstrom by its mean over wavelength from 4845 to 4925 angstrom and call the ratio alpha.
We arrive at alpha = 0.8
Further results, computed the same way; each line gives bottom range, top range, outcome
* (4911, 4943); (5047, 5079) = 0.87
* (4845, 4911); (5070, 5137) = 0.84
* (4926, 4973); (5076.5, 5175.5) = 0.82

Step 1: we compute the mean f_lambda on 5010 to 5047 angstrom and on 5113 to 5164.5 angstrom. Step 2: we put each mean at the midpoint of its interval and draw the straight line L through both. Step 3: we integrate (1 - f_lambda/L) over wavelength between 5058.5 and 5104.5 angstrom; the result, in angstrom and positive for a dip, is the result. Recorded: 0.3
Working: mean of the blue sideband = 24.2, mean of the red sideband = 23.2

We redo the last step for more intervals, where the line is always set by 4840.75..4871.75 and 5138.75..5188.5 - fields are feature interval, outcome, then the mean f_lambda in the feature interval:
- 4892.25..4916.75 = -2.1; 31.7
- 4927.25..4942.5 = -1.2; 30.4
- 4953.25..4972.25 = -0.3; 27.8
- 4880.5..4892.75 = 1.3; 26.7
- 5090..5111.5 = -0.7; 23.7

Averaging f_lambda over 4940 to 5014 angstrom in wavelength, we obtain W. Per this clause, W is 27.1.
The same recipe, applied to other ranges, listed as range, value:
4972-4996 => 26.5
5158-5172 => 21.7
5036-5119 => 24.1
